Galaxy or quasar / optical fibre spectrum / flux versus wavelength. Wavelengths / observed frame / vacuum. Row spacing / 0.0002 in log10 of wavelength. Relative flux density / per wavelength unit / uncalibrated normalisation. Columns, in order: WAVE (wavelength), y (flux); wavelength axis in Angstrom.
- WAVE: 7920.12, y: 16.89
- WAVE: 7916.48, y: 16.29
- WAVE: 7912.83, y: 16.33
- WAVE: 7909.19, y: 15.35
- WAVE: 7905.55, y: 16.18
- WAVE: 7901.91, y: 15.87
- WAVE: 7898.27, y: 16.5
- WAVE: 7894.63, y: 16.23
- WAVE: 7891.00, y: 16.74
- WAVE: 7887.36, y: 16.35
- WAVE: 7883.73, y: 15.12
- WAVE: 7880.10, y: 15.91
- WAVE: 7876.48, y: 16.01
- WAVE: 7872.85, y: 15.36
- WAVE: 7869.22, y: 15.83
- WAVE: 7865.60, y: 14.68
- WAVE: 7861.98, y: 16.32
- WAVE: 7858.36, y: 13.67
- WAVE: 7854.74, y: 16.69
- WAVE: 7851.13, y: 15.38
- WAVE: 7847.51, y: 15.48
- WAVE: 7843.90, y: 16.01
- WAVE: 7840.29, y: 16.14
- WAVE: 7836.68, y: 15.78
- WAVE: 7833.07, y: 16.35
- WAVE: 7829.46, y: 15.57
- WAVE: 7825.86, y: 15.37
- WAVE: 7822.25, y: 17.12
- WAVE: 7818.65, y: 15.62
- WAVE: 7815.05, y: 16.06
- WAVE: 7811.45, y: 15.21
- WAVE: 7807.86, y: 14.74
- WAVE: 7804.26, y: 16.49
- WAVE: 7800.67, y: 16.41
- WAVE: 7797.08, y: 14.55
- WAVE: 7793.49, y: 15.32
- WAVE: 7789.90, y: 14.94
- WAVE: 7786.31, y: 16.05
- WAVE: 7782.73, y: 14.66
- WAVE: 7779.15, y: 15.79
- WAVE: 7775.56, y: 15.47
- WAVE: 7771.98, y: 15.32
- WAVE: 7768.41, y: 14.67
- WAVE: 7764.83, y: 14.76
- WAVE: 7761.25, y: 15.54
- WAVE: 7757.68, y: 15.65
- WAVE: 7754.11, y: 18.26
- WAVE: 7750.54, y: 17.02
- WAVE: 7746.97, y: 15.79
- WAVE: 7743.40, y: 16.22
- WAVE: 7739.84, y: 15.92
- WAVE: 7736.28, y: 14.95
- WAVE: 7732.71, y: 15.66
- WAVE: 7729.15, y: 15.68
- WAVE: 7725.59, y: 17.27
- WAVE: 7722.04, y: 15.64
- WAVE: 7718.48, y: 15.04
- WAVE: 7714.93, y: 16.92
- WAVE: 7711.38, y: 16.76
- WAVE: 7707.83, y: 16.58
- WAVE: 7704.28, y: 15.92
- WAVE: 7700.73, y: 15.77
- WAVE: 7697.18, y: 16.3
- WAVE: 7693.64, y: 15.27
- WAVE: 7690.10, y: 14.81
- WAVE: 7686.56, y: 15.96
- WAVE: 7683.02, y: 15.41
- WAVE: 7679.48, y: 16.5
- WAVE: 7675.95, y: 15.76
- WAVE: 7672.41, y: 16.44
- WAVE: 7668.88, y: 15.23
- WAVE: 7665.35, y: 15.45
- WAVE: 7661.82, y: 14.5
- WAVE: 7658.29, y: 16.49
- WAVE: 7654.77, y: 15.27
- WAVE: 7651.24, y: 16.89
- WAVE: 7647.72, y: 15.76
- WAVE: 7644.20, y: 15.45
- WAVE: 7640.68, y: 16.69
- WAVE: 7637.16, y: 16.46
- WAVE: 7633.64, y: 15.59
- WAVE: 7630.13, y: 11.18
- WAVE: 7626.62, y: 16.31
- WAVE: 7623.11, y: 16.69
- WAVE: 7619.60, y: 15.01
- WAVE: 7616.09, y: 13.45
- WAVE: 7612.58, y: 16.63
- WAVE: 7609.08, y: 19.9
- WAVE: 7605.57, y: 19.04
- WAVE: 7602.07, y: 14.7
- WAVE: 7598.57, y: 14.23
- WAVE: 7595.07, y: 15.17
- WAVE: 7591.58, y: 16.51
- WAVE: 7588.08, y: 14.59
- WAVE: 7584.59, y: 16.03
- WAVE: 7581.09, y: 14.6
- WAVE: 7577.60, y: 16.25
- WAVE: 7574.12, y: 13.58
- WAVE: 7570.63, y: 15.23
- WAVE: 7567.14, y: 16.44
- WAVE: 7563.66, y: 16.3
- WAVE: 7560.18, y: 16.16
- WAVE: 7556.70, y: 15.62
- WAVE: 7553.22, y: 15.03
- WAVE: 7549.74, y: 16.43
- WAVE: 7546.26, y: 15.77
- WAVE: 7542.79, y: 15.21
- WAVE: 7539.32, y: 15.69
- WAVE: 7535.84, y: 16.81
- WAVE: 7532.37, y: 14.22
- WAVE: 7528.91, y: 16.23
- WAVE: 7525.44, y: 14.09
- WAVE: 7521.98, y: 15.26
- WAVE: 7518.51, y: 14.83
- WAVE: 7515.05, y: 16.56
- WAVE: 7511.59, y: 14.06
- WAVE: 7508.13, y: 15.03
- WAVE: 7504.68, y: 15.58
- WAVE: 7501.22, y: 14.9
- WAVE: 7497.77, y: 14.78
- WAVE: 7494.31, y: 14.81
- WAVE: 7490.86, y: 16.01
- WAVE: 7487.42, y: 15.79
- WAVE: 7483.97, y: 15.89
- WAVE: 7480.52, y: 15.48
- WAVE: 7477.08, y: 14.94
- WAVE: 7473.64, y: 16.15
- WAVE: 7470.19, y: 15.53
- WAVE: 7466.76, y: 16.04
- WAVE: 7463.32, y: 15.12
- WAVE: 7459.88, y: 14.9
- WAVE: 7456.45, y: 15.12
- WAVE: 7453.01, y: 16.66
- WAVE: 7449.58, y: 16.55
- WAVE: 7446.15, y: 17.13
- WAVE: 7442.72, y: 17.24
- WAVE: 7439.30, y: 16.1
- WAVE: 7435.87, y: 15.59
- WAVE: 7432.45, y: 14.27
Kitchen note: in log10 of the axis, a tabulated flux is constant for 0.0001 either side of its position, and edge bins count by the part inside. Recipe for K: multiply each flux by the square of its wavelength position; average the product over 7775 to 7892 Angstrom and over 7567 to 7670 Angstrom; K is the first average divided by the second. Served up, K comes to 1.06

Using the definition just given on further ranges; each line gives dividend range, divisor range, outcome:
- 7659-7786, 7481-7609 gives 1.07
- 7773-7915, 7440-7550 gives 1.11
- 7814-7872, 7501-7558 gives 1.11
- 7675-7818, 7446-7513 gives 1.09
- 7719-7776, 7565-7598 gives 1.08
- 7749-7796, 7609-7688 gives 1.03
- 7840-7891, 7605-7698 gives 1.05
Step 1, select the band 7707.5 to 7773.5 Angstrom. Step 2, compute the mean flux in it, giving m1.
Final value 16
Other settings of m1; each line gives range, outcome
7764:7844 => 15.6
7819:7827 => 16.2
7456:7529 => 15.3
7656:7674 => 15.6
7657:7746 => 15.9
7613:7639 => 15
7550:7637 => 15.6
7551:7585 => 15.5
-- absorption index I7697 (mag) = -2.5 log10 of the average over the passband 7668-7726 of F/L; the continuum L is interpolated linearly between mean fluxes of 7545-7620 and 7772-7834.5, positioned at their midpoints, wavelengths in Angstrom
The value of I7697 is -0.018 mag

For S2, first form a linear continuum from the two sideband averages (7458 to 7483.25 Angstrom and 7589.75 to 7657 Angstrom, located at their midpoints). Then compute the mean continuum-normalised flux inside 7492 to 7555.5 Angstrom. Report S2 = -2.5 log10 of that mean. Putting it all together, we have 0.02 mag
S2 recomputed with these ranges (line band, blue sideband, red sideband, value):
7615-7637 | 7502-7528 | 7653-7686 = 0.05 mag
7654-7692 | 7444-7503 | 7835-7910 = 0.01 mag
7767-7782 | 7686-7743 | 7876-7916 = 0.05 mag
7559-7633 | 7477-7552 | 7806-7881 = -0.01 mag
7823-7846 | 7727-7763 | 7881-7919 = 0.01 mag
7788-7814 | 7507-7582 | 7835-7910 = 0.02 mag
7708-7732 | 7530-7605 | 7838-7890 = -0.04 mag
